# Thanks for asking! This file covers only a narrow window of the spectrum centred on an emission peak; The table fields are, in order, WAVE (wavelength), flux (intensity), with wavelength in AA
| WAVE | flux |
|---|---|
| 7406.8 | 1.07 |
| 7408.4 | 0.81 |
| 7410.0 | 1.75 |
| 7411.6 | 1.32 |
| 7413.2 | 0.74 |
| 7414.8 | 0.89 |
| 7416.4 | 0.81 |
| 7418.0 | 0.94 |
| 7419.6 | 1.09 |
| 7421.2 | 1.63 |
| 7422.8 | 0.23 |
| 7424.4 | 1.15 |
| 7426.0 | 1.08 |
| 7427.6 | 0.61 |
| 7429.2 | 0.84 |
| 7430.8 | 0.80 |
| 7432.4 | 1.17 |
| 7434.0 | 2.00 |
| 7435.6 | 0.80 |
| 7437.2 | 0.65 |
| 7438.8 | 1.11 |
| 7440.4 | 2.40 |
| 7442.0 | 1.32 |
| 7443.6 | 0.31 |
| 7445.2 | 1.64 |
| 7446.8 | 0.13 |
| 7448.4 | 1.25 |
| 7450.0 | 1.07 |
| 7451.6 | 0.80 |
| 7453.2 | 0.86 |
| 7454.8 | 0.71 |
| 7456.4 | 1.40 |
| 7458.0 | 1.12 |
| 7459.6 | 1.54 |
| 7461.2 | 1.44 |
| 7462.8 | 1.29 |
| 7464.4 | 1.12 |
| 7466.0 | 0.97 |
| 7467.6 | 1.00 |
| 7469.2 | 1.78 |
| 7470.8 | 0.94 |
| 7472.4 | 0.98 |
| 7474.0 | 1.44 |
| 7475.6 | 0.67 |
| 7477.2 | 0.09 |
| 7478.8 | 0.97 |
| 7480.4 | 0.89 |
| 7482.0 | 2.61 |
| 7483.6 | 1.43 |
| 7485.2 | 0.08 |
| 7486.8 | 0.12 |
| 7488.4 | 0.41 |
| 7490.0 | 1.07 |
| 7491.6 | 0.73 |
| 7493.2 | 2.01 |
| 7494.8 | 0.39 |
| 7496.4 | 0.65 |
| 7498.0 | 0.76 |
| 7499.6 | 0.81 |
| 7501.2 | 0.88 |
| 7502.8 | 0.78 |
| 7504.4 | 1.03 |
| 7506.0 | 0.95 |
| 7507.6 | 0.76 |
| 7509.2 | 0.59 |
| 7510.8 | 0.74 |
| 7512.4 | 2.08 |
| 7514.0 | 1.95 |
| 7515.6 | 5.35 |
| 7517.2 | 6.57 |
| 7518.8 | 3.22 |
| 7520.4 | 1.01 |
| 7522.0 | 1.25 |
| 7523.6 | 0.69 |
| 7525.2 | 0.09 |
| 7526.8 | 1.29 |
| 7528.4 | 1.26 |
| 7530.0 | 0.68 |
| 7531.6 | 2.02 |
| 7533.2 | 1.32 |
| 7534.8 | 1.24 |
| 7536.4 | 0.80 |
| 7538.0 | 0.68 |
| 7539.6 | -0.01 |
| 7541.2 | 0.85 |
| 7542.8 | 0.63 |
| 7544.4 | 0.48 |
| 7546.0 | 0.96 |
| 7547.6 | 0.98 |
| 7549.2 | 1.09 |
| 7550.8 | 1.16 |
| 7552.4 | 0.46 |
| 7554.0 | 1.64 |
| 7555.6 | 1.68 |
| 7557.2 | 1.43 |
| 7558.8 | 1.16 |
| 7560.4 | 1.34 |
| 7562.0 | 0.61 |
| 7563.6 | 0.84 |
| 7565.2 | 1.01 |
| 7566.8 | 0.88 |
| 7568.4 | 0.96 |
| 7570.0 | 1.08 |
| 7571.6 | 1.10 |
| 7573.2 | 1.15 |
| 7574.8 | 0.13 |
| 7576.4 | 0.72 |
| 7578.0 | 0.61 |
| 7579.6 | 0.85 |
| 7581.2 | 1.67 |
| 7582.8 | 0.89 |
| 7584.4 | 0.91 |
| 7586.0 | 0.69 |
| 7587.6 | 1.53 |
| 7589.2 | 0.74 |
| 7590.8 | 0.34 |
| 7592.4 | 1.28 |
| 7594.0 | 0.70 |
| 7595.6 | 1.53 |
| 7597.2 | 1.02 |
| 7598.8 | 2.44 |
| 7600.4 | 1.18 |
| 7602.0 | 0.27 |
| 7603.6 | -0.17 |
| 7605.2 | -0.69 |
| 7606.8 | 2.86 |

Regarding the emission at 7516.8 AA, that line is Hgamma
